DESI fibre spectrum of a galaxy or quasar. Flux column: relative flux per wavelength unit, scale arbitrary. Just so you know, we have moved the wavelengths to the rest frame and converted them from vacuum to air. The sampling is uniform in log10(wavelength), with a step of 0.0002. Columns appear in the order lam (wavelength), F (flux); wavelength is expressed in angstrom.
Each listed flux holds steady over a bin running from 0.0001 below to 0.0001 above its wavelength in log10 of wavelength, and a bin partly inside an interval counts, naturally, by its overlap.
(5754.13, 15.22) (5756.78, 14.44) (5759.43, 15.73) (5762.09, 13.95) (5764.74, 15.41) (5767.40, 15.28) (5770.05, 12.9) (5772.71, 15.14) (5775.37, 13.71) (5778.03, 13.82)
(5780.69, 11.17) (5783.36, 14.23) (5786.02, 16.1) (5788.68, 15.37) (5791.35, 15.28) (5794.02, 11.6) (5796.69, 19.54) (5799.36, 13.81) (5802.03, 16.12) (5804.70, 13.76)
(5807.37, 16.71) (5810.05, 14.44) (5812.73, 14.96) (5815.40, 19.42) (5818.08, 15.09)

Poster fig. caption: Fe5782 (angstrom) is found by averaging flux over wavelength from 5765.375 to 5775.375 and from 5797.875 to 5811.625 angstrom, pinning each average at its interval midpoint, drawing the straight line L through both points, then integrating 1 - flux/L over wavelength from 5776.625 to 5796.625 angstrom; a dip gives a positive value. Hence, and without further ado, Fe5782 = 0.6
